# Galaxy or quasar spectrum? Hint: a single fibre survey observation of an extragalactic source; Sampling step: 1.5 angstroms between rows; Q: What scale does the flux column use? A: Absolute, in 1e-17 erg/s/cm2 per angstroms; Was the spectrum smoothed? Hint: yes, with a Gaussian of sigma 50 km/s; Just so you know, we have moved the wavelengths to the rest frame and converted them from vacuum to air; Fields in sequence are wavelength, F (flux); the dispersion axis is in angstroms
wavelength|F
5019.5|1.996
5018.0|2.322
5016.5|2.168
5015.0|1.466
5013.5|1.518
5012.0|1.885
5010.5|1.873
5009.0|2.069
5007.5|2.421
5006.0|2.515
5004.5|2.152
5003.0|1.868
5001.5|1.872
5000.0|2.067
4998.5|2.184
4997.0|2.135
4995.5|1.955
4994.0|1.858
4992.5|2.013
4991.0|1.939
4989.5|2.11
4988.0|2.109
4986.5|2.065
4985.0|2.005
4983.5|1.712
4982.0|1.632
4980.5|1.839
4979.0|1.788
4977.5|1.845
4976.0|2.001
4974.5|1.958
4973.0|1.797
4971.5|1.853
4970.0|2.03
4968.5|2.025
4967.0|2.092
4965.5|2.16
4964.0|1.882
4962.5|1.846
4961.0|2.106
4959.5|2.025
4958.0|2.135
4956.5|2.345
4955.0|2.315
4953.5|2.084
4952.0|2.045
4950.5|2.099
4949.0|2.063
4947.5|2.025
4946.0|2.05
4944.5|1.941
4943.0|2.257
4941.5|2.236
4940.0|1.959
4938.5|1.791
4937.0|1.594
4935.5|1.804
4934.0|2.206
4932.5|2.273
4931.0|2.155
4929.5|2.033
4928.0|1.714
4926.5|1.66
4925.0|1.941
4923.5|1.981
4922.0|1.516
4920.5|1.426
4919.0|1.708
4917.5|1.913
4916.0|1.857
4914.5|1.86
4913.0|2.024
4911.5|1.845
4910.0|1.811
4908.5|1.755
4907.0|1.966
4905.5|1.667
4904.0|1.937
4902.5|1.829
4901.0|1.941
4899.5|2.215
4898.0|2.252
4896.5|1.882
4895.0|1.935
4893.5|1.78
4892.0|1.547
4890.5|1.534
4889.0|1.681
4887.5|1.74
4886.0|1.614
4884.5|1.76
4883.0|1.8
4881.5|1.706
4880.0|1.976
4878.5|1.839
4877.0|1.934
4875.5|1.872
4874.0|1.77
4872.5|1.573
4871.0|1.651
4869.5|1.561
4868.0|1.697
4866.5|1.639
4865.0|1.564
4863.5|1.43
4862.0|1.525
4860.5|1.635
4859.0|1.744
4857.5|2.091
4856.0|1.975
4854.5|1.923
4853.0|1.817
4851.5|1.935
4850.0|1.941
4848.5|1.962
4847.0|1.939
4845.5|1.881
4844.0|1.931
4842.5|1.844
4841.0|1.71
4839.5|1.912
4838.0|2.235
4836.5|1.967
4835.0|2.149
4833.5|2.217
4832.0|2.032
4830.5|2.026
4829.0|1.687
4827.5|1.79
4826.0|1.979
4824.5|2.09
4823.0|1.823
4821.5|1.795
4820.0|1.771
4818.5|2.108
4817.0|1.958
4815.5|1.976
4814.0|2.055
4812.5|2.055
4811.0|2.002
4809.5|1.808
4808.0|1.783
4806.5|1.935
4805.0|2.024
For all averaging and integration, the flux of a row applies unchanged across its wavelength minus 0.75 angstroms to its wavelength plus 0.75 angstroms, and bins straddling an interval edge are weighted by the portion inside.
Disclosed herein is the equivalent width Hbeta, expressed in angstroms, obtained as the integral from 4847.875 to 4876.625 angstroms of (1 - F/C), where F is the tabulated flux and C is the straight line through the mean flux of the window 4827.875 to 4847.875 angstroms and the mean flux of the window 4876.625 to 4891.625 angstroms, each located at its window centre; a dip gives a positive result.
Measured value 1.5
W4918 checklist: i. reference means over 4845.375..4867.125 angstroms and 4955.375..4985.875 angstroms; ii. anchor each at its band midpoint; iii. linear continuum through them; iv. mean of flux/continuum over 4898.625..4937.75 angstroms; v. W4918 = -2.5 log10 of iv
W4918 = 0.01 mag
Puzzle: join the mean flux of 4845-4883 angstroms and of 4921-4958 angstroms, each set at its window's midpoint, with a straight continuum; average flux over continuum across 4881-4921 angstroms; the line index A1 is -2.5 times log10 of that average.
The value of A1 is 0.04 mag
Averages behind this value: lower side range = 1.78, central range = 1.82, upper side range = 2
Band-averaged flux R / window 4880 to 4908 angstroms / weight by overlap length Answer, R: 1.82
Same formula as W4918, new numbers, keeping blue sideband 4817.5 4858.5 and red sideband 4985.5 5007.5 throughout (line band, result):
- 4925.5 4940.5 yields 0.06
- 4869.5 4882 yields 0.11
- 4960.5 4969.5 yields 0.02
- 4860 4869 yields 0.24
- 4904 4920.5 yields 0.10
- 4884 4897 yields 0.16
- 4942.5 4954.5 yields -0.02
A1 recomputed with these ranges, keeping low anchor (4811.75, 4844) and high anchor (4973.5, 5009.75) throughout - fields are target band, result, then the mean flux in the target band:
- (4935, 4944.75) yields 0.03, 1.94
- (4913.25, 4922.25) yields 0.14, 1.74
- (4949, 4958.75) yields -0.09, 2.16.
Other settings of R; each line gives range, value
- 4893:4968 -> 1.96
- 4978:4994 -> 1.92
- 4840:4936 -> 1.82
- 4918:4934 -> 1.86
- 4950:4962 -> 2.14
